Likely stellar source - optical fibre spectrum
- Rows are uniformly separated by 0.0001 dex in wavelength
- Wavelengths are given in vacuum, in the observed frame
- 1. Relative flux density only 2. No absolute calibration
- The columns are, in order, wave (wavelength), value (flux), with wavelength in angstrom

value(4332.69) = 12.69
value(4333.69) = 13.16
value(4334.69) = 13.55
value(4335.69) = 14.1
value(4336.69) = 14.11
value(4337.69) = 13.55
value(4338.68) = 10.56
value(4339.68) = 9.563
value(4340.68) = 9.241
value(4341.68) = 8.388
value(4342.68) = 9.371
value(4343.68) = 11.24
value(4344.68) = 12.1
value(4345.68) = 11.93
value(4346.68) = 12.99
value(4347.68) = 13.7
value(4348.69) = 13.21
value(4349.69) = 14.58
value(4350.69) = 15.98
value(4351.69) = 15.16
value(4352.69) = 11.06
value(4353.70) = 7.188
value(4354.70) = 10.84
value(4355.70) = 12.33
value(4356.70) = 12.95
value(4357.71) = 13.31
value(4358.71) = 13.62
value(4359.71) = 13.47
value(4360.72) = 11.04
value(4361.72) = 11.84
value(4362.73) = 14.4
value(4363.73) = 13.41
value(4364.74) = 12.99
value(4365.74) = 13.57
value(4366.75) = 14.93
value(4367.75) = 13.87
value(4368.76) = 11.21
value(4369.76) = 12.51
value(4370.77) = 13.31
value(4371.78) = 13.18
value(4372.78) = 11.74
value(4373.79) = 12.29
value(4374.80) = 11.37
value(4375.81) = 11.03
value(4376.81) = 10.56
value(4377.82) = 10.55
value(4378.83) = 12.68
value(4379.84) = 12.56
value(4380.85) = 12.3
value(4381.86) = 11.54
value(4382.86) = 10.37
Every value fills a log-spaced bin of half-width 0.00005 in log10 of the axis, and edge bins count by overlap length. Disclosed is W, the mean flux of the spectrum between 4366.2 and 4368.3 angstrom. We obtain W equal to 14.3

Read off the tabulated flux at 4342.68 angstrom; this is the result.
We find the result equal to 9.371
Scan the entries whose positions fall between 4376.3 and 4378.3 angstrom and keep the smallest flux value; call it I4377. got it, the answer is 10.55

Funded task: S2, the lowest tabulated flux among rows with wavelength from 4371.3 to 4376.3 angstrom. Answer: 11.03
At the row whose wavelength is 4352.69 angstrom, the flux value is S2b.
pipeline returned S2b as 11.06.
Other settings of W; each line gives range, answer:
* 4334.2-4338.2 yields 13.8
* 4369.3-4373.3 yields 12.7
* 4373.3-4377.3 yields 11.3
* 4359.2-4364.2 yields 12.8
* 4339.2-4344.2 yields 9.57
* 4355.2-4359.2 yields 13.1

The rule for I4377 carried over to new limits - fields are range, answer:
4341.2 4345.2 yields 8.388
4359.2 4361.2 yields 11.04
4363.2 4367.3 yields 12.99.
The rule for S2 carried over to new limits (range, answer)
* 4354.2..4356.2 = 10.84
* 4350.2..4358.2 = 7.188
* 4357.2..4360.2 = 13.31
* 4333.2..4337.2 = 13.16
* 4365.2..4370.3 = 11.21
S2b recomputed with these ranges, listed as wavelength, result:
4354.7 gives 10.84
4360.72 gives 11.04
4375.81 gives 11.03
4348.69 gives 13.21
